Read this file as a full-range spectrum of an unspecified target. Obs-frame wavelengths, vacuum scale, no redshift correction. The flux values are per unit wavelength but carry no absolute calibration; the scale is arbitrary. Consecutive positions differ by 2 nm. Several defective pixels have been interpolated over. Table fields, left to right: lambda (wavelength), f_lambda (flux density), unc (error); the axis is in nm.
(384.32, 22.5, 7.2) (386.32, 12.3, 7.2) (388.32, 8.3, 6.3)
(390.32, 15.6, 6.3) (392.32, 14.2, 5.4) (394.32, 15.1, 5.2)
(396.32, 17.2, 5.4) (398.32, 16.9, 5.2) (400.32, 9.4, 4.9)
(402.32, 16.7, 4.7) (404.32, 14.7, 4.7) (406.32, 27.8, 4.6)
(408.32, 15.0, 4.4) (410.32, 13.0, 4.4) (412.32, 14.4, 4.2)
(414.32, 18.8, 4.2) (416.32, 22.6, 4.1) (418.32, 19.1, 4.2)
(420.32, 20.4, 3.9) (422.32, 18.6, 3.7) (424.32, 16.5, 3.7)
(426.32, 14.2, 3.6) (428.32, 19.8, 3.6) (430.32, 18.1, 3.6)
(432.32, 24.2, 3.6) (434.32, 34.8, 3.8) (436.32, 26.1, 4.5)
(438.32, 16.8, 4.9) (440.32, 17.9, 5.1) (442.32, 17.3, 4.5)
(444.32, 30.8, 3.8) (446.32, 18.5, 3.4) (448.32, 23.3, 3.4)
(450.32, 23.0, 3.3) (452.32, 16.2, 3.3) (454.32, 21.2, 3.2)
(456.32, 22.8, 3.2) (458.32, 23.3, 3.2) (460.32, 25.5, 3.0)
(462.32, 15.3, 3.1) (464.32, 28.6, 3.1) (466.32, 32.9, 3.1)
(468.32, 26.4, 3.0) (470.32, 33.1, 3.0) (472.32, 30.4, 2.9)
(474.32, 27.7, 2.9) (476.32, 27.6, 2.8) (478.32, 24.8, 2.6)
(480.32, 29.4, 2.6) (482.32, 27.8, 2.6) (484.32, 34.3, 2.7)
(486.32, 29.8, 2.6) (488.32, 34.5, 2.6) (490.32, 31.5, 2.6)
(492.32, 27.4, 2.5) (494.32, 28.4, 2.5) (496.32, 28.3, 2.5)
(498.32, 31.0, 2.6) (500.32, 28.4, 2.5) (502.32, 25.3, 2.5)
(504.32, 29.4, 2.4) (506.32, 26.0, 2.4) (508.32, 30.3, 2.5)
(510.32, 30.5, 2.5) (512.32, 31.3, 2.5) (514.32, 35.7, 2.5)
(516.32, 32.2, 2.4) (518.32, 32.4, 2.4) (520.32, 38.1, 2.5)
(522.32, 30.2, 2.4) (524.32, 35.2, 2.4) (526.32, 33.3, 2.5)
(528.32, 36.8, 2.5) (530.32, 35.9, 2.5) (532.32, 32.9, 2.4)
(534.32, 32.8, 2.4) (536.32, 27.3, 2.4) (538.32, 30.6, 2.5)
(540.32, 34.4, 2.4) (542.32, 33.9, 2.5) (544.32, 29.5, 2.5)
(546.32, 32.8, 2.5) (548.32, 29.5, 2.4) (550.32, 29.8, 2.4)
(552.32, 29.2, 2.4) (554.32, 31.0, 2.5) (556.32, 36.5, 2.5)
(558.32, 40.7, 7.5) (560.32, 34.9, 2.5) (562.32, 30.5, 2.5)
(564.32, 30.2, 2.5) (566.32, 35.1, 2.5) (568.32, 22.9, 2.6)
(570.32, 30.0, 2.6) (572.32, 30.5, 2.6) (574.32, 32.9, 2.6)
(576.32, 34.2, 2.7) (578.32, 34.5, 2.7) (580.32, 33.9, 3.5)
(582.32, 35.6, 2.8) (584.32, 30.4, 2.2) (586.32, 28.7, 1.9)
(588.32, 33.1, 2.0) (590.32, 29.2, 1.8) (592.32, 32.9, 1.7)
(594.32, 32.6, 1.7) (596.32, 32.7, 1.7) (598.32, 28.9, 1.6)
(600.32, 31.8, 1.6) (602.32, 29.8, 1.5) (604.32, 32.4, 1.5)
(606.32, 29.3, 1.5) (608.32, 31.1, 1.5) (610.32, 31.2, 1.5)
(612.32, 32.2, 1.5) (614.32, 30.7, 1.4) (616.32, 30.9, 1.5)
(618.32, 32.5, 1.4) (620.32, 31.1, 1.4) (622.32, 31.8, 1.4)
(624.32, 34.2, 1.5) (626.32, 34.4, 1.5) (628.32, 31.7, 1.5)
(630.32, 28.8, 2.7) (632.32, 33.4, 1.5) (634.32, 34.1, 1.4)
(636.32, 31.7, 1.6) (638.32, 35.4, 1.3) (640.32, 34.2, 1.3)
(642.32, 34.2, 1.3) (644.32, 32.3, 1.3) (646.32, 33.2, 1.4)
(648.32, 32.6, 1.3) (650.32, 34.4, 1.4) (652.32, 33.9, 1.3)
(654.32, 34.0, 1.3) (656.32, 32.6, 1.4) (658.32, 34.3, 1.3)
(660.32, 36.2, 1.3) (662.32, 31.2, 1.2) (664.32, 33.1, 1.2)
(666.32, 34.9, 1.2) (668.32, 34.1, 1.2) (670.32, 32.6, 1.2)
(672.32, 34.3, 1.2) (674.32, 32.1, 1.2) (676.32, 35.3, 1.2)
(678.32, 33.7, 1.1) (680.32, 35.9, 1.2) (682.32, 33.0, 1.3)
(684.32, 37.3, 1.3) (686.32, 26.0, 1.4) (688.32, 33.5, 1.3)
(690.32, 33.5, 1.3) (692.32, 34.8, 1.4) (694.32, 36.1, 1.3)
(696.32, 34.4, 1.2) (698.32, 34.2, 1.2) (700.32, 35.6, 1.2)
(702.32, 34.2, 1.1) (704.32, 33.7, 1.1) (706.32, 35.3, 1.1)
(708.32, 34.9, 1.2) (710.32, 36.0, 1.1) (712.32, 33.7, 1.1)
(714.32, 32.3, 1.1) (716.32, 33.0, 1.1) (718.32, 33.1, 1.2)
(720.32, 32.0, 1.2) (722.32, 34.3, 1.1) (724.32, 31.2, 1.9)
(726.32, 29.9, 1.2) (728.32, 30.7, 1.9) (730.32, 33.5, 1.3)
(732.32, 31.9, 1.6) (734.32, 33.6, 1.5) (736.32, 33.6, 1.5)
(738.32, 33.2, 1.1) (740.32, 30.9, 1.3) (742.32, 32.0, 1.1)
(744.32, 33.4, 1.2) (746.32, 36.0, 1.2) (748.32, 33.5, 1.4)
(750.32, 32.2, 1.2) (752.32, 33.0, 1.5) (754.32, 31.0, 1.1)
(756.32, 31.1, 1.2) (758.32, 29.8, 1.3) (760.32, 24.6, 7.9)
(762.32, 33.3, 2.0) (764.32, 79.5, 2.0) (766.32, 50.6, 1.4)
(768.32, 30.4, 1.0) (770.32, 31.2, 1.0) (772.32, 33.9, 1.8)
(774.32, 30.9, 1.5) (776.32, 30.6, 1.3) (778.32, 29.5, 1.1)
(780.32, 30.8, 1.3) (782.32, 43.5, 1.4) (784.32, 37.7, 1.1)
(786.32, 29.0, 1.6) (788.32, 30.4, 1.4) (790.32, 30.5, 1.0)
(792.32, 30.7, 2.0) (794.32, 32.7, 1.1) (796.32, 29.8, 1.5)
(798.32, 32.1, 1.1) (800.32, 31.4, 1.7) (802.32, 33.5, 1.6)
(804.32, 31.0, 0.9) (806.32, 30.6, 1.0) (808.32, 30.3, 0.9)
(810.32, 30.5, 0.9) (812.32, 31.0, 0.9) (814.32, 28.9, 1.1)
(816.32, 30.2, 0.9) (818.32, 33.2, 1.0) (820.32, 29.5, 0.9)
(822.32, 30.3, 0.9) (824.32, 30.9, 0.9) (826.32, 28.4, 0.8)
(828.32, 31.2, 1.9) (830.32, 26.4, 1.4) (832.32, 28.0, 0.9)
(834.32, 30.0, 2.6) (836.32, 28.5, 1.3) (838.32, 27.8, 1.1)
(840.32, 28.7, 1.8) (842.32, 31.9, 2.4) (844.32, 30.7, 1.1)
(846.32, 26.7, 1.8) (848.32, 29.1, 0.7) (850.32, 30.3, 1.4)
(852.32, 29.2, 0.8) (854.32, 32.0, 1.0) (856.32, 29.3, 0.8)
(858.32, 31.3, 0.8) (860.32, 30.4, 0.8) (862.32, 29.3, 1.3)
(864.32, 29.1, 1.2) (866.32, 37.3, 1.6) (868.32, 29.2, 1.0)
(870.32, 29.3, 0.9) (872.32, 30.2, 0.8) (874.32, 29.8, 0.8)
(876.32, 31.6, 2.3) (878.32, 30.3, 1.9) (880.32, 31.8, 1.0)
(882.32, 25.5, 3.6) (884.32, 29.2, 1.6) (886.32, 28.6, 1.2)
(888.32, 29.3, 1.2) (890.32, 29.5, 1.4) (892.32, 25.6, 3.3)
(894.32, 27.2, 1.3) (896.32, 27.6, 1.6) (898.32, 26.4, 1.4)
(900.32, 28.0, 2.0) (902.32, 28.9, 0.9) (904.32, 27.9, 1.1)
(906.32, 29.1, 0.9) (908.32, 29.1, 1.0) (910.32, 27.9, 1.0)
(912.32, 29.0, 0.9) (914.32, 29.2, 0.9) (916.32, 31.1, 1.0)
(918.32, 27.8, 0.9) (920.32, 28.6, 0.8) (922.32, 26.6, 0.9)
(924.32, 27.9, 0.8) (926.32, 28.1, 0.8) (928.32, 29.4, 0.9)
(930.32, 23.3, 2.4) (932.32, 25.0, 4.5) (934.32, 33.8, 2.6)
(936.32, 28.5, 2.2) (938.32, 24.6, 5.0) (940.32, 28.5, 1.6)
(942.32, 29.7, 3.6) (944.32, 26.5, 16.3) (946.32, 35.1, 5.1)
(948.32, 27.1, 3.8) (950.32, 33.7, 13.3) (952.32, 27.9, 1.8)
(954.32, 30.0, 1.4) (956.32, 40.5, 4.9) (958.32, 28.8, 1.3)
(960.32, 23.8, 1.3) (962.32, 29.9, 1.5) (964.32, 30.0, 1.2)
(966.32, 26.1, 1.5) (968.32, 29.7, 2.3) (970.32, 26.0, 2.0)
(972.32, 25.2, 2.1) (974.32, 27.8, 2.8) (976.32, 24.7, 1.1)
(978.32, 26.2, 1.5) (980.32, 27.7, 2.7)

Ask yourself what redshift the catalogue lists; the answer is 0.164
